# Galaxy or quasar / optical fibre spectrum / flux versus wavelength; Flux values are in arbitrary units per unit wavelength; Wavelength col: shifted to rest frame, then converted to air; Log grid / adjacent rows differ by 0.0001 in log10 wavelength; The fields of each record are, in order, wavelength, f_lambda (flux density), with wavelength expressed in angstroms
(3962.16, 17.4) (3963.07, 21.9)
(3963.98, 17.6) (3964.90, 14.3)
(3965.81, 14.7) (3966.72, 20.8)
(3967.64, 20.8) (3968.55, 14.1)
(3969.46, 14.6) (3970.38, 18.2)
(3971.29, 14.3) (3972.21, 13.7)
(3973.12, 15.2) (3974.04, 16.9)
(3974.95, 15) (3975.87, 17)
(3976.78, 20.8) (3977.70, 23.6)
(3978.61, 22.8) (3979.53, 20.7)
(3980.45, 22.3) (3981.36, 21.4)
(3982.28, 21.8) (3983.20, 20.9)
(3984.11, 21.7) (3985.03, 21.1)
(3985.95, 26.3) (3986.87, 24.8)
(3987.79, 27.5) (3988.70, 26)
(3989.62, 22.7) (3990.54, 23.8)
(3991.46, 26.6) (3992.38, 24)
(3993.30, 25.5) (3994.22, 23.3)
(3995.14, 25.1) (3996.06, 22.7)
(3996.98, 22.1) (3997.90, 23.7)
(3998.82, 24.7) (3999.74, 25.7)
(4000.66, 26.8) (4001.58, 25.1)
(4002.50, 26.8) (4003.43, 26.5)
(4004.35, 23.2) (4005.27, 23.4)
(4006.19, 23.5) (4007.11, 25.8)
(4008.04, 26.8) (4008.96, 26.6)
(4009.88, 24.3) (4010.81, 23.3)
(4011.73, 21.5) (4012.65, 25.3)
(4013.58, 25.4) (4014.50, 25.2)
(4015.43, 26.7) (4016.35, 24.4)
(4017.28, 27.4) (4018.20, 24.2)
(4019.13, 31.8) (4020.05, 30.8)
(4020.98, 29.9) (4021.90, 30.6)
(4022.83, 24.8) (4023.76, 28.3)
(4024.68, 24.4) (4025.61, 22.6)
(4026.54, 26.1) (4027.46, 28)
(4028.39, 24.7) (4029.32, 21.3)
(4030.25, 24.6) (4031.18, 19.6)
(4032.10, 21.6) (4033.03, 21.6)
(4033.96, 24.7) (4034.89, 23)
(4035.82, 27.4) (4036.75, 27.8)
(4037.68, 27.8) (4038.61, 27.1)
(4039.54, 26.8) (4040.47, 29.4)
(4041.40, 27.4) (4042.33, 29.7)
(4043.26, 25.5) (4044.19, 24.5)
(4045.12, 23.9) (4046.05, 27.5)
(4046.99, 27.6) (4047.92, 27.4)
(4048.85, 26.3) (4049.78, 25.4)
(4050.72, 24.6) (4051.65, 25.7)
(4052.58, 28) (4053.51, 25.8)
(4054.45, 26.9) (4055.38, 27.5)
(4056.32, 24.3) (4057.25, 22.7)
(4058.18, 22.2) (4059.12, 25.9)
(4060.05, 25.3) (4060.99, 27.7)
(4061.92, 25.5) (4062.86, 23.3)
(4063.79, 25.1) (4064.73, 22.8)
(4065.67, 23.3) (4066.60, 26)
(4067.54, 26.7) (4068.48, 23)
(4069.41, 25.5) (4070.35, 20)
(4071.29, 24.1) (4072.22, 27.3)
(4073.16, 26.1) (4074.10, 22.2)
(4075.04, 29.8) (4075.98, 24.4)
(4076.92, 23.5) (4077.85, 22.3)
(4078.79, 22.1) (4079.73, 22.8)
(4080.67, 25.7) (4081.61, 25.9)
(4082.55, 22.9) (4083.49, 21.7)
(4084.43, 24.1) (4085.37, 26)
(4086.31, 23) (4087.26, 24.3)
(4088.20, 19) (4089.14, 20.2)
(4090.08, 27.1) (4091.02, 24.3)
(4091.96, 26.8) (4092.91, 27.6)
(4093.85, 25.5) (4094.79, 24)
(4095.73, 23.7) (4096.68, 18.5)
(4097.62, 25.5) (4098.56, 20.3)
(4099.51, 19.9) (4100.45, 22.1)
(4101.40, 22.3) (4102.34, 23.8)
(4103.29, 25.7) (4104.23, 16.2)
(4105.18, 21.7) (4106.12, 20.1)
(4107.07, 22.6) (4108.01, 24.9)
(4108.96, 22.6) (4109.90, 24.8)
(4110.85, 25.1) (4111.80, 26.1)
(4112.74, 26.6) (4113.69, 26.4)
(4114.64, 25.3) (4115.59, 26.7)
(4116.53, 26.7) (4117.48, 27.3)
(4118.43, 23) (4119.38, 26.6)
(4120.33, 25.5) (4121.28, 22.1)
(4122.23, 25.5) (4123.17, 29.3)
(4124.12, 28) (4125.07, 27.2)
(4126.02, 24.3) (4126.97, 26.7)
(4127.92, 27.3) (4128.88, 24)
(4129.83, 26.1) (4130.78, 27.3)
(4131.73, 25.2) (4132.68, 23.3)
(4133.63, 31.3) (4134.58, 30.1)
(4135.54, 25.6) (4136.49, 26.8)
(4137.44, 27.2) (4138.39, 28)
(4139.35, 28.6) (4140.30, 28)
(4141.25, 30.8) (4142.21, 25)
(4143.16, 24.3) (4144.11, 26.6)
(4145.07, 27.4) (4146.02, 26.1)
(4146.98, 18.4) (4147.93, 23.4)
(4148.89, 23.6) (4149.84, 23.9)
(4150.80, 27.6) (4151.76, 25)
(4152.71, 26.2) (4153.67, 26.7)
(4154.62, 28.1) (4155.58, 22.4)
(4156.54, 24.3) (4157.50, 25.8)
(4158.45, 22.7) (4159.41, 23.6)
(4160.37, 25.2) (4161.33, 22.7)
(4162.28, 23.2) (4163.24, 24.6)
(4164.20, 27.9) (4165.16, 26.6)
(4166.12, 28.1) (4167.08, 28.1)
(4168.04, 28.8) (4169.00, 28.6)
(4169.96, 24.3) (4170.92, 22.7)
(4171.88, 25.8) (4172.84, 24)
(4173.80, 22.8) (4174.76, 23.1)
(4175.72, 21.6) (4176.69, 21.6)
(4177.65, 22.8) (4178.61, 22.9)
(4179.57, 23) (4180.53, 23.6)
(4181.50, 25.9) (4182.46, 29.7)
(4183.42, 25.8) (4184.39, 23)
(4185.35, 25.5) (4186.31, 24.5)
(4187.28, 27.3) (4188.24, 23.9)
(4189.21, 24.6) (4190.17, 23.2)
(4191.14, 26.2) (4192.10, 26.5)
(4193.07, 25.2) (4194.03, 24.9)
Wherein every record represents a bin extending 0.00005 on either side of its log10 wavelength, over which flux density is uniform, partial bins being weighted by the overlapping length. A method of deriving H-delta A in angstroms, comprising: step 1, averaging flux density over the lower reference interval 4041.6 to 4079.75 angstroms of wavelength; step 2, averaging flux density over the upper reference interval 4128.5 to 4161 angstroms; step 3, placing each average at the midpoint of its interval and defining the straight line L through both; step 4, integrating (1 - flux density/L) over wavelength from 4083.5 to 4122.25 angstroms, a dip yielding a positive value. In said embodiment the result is 2.5 angstroms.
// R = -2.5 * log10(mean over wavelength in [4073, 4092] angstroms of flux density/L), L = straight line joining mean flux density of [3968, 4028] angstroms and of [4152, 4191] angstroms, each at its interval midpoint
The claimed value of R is 0.01 mag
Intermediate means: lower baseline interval 23.6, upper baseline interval 24.9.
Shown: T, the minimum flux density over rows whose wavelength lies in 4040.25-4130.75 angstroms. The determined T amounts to 16.2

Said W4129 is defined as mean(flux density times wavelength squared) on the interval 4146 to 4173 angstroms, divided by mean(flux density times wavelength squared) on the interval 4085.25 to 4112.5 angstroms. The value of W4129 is 1.1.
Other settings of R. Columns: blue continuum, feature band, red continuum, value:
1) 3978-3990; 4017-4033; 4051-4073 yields -0.07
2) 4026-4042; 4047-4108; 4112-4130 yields 0.07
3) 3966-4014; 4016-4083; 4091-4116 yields -0.11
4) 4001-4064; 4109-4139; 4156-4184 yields -0.05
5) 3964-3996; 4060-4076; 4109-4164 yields -0.06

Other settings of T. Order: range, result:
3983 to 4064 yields 19.6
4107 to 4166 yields 18.4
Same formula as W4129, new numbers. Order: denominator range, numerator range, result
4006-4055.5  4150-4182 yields 1.02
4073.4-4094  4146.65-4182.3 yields 1.06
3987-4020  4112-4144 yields 1.12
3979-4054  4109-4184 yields 1.08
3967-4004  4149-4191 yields 1.24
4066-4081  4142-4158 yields 1.06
